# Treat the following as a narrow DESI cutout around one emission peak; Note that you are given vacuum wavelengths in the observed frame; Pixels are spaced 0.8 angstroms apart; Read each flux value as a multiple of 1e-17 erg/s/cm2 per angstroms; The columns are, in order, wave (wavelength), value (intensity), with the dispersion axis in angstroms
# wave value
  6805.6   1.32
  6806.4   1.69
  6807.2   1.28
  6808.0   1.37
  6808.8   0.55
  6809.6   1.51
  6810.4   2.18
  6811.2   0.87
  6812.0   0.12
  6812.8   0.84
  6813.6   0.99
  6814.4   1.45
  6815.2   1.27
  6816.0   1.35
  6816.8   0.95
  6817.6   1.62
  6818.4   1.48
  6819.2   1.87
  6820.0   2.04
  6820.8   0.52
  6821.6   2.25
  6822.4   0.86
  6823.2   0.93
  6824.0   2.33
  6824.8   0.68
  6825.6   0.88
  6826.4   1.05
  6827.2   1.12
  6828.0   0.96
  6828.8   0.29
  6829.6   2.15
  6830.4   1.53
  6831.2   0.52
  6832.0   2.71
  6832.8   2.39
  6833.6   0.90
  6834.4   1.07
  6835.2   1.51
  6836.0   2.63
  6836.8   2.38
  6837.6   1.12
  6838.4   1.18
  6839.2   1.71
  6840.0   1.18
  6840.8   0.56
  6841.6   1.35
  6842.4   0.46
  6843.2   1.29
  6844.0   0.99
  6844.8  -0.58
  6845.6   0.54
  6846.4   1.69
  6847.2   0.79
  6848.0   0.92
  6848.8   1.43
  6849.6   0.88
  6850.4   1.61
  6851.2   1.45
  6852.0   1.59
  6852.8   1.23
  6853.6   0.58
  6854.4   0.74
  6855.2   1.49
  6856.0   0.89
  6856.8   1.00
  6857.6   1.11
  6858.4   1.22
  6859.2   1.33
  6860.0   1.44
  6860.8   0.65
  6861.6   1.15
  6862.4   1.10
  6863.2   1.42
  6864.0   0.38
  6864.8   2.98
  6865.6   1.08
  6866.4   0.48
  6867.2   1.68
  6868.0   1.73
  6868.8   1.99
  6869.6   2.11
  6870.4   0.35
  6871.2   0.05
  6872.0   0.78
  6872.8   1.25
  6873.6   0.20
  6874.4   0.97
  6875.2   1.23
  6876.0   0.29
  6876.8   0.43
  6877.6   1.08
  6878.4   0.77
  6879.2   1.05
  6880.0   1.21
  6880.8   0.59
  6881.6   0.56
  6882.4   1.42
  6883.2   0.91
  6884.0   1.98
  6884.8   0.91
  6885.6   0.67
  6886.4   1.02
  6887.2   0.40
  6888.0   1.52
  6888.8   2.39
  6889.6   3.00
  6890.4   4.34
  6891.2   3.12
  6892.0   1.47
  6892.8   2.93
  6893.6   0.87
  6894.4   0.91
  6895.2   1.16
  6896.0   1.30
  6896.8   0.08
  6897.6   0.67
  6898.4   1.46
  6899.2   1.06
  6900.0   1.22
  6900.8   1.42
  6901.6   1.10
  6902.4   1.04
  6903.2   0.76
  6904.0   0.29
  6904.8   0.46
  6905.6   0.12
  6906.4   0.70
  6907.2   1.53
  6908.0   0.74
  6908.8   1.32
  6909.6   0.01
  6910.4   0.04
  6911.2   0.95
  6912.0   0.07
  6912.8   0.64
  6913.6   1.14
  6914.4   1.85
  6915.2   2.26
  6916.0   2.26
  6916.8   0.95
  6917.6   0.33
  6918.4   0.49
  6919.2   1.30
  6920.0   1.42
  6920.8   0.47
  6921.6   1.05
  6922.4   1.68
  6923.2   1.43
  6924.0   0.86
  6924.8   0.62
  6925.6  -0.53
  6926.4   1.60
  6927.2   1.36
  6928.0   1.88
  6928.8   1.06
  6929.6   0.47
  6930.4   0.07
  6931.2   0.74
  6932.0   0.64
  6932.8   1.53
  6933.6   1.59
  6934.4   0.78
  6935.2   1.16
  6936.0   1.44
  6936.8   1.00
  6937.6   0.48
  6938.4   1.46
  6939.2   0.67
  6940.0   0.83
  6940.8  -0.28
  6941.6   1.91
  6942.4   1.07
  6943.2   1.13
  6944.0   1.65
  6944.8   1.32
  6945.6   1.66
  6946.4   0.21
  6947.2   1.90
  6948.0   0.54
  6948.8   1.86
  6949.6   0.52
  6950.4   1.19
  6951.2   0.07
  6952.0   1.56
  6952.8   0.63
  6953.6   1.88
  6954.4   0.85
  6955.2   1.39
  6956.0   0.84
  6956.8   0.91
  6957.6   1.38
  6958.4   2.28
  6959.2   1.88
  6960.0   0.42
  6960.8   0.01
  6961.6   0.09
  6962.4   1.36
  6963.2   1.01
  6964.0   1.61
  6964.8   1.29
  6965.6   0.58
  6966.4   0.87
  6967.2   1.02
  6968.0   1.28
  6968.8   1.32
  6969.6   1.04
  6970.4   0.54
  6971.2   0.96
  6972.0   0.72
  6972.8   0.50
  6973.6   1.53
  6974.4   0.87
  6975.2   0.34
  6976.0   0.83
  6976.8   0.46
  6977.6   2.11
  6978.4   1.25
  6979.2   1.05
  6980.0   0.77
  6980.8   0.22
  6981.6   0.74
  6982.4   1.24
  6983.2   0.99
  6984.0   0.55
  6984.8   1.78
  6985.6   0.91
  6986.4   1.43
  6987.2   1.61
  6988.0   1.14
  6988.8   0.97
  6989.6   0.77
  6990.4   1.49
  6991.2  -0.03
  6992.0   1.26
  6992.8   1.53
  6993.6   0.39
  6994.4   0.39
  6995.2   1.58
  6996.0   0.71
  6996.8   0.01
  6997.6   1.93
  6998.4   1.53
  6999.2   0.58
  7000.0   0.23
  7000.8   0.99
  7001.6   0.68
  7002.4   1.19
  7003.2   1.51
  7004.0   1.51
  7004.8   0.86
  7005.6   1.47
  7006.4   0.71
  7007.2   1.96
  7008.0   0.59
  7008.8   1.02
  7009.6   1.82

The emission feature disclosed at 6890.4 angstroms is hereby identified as H-beta 4861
